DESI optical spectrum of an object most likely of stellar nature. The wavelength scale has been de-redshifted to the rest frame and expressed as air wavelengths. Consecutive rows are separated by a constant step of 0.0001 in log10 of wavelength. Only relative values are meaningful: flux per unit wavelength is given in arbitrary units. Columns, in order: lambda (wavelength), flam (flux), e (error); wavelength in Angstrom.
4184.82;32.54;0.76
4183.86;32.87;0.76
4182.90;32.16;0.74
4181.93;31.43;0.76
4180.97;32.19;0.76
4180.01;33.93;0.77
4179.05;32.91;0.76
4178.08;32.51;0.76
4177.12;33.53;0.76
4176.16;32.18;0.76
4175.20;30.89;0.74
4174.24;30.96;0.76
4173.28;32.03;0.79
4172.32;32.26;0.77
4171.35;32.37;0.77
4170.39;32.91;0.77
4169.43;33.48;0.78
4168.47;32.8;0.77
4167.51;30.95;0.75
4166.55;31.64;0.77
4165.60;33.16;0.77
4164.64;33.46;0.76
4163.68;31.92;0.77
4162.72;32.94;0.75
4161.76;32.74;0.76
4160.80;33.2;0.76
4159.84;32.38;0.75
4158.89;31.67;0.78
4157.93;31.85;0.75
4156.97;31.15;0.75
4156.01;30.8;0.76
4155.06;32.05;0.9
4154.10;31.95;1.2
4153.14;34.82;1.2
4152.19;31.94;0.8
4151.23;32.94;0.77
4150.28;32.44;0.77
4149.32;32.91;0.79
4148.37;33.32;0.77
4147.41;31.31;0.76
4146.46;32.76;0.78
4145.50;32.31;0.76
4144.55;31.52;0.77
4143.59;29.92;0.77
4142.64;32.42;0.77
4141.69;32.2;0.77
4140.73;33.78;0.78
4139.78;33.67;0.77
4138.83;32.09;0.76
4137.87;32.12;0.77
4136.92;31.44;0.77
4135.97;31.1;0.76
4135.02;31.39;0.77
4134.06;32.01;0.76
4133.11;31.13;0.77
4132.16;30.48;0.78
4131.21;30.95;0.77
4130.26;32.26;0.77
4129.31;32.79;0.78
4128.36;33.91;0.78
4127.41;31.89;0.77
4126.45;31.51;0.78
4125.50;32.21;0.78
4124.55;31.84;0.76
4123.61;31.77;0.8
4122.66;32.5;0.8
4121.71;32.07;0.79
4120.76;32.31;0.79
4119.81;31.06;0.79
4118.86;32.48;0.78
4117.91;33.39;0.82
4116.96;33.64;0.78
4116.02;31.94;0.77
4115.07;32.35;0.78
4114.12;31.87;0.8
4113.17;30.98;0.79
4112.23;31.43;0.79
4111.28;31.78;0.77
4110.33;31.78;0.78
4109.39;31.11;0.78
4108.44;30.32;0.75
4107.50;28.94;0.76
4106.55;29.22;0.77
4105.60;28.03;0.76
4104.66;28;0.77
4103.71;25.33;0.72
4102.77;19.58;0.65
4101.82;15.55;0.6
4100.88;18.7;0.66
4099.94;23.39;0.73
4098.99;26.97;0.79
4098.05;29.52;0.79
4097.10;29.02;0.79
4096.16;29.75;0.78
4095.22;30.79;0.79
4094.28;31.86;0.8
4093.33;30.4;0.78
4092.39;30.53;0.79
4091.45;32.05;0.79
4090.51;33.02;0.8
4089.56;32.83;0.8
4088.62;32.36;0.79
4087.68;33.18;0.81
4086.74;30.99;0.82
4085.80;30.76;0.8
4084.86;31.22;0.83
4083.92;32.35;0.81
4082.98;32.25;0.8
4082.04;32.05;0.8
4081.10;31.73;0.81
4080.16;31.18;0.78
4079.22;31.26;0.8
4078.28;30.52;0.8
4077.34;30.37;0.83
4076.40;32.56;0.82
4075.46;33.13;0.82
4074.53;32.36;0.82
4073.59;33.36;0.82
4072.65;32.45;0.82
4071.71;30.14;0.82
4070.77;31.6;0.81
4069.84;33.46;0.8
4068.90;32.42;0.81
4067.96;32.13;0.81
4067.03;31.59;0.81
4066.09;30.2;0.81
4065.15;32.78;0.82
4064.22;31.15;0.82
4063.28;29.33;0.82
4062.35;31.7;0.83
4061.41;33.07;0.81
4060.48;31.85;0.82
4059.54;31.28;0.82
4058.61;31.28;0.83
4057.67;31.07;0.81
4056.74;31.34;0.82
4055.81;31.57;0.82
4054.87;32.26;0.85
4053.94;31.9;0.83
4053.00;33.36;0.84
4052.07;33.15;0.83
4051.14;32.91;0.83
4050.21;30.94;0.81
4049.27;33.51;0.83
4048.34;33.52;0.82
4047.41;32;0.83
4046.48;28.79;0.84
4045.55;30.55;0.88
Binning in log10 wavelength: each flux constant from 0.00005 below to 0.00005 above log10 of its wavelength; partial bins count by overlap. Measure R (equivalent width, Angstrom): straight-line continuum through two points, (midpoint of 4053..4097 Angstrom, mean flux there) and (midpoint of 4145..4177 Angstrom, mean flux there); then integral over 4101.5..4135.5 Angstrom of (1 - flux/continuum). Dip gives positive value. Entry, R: 1.5 Angstrom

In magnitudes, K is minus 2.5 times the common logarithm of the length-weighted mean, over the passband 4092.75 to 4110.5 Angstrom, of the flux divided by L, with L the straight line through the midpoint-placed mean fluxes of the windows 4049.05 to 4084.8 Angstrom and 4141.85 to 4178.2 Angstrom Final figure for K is 0.18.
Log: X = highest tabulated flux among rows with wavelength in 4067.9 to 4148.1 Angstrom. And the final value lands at 33.91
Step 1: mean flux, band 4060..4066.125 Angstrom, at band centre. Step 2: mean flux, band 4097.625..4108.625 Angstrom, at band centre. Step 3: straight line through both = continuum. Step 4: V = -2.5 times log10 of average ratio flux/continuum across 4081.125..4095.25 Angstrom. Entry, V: -0.16 mag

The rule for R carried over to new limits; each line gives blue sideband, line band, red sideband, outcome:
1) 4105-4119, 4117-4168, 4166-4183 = -0.7 Angstrom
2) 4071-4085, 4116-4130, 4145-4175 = -0.1 Angstrom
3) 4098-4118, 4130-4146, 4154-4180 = -0.8 Angstrom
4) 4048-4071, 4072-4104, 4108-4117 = 2.0 Angstrom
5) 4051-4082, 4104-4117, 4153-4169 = 0.6 Angstrom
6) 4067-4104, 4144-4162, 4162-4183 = -0.2 Angstrom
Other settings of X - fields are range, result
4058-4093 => 33.46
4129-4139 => 32.79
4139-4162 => 34.82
